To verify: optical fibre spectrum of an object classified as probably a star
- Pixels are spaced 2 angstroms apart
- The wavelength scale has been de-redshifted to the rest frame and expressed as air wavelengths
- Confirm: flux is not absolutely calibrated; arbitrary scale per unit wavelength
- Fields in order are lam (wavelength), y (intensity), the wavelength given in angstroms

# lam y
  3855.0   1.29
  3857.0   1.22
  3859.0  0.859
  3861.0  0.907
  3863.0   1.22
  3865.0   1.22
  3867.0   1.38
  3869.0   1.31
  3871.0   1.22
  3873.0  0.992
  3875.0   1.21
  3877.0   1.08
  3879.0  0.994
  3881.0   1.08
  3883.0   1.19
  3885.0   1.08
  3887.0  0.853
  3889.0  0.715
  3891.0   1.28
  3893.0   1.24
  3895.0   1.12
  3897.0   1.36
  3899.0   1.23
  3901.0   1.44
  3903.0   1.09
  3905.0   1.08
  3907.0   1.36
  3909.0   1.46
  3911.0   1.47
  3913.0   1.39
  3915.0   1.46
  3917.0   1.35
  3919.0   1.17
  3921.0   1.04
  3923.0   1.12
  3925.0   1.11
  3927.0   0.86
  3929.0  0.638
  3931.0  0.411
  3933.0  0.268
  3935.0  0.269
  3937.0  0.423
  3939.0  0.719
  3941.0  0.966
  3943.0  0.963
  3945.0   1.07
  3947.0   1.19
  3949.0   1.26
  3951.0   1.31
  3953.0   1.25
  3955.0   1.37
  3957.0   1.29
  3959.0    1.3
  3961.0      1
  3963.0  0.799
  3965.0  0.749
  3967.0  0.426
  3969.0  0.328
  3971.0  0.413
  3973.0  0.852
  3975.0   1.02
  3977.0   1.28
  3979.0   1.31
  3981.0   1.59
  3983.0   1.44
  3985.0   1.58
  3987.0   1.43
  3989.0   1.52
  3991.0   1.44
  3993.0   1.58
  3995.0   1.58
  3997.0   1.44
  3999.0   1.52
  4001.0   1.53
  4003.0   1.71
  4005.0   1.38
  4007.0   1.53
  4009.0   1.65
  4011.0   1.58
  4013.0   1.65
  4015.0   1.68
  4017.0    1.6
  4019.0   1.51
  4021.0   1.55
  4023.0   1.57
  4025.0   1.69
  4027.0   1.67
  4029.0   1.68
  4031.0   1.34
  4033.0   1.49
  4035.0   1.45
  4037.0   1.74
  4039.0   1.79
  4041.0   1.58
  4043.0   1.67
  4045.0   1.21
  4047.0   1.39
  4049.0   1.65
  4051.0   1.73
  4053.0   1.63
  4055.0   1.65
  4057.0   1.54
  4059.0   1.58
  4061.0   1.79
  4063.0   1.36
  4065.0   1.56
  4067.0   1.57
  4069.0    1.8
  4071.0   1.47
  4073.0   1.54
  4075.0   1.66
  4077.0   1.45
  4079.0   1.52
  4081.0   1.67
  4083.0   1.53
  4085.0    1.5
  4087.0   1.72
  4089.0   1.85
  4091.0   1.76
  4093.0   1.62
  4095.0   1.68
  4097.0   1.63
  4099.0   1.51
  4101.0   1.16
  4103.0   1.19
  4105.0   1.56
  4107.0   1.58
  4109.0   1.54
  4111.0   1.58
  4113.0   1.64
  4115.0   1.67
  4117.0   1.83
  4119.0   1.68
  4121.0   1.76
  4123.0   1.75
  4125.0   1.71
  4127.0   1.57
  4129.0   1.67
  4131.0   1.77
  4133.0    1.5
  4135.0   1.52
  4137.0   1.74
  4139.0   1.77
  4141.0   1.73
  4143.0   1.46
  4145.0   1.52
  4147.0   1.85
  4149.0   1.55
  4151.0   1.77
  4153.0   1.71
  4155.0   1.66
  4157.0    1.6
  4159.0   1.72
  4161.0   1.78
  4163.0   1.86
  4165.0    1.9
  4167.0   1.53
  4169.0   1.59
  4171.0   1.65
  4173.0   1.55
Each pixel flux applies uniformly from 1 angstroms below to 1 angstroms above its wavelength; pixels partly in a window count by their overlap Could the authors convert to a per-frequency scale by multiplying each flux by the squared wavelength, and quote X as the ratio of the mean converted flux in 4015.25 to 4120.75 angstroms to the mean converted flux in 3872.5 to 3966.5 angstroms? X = 1.6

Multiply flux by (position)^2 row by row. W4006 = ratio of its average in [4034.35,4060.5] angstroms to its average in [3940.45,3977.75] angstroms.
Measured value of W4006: 1.68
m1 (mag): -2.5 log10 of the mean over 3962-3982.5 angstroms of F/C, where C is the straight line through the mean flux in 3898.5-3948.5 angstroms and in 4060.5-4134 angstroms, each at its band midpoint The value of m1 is 0.32 mag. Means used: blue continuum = 1.02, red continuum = 1.6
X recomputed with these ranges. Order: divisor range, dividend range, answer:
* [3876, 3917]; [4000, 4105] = 1.42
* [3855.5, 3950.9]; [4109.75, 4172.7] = 1.76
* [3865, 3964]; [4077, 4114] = 1.58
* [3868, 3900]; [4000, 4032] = 1.51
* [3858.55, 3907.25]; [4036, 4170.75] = 1.59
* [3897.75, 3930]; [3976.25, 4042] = 1.35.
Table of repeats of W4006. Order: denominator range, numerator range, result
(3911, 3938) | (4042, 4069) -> 1.86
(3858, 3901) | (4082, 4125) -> 1.60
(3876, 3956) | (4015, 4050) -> 1.56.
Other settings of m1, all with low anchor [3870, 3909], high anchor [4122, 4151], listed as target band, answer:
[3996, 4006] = -0.105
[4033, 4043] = -0.124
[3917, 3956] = 0.319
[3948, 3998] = 0.120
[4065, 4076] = -0.059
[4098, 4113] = 0.095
